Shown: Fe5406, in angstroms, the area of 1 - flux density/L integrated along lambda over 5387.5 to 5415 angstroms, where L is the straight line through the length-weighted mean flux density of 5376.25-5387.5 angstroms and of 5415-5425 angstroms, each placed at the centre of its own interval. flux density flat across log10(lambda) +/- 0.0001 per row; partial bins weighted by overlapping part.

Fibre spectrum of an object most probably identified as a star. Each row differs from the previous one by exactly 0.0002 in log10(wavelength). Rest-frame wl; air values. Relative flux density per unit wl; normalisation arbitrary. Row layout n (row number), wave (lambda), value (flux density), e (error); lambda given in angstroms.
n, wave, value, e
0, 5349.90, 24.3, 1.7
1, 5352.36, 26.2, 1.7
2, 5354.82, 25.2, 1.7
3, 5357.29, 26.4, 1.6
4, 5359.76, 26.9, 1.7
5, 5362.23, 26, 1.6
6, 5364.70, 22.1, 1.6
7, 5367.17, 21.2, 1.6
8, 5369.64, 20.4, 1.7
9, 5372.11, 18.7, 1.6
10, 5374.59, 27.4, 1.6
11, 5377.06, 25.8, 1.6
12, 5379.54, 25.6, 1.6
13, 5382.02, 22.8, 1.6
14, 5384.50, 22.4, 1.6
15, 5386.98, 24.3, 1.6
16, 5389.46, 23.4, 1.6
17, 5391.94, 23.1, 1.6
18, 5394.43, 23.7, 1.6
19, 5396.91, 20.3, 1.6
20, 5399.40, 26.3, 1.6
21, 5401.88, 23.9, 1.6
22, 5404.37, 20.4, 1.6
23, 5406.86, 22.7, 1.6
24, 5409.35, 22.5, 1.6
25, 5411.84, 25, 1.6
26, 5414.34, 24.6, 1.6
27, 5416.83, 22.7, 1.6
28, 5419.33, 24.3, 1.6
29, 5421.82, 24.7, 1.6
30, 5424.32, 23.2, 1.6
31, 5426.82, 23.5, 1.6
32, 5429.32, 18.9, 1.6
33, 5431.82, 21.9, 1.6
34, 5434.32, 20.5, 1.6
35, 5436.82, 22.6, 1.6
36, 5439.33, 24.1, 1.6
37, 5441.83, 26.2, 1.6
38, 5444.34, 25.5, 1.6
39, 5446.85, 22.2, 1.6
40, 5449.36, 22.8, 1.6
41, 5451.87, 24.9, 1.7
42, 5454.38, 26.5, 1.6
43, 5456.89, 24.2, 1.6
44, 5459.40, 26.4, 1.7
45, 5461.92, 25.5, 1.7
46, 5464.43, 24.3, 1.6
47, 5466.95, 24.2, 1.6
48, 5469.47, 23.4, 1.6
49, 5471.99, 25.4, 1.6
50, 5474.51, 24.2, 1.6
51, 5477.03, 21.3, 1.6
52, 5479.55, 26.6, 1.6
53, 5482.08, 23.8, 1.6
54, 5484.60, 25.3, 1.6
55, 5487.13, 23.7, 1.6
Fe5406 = 0.8 angstroms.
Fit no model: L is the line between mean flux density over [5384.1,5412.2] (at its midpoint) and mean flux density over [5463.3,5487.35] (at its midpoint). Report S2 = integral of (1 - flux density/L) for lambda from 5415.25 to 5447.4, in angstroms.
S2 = 0.6 angstroms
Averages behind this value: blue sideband 23.1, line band 23.1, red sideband 24.2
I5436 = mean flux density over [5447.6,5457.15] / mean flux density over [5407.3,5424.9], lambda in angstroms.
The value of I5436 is 1.03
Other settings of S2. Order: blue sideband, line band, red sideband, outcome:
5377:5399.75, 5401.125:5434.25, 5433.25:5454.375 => 1.2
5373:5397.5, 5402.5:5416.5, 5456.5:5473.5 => 0.6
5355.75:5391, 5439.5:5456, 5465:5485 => -0.4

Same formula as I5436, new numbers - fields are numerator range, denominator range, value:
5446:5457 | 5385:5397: 1.04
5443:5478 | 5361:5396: 1.04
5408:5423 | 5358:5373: 1.05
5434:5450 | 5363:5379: 1.03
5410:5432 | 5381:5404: 1.00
